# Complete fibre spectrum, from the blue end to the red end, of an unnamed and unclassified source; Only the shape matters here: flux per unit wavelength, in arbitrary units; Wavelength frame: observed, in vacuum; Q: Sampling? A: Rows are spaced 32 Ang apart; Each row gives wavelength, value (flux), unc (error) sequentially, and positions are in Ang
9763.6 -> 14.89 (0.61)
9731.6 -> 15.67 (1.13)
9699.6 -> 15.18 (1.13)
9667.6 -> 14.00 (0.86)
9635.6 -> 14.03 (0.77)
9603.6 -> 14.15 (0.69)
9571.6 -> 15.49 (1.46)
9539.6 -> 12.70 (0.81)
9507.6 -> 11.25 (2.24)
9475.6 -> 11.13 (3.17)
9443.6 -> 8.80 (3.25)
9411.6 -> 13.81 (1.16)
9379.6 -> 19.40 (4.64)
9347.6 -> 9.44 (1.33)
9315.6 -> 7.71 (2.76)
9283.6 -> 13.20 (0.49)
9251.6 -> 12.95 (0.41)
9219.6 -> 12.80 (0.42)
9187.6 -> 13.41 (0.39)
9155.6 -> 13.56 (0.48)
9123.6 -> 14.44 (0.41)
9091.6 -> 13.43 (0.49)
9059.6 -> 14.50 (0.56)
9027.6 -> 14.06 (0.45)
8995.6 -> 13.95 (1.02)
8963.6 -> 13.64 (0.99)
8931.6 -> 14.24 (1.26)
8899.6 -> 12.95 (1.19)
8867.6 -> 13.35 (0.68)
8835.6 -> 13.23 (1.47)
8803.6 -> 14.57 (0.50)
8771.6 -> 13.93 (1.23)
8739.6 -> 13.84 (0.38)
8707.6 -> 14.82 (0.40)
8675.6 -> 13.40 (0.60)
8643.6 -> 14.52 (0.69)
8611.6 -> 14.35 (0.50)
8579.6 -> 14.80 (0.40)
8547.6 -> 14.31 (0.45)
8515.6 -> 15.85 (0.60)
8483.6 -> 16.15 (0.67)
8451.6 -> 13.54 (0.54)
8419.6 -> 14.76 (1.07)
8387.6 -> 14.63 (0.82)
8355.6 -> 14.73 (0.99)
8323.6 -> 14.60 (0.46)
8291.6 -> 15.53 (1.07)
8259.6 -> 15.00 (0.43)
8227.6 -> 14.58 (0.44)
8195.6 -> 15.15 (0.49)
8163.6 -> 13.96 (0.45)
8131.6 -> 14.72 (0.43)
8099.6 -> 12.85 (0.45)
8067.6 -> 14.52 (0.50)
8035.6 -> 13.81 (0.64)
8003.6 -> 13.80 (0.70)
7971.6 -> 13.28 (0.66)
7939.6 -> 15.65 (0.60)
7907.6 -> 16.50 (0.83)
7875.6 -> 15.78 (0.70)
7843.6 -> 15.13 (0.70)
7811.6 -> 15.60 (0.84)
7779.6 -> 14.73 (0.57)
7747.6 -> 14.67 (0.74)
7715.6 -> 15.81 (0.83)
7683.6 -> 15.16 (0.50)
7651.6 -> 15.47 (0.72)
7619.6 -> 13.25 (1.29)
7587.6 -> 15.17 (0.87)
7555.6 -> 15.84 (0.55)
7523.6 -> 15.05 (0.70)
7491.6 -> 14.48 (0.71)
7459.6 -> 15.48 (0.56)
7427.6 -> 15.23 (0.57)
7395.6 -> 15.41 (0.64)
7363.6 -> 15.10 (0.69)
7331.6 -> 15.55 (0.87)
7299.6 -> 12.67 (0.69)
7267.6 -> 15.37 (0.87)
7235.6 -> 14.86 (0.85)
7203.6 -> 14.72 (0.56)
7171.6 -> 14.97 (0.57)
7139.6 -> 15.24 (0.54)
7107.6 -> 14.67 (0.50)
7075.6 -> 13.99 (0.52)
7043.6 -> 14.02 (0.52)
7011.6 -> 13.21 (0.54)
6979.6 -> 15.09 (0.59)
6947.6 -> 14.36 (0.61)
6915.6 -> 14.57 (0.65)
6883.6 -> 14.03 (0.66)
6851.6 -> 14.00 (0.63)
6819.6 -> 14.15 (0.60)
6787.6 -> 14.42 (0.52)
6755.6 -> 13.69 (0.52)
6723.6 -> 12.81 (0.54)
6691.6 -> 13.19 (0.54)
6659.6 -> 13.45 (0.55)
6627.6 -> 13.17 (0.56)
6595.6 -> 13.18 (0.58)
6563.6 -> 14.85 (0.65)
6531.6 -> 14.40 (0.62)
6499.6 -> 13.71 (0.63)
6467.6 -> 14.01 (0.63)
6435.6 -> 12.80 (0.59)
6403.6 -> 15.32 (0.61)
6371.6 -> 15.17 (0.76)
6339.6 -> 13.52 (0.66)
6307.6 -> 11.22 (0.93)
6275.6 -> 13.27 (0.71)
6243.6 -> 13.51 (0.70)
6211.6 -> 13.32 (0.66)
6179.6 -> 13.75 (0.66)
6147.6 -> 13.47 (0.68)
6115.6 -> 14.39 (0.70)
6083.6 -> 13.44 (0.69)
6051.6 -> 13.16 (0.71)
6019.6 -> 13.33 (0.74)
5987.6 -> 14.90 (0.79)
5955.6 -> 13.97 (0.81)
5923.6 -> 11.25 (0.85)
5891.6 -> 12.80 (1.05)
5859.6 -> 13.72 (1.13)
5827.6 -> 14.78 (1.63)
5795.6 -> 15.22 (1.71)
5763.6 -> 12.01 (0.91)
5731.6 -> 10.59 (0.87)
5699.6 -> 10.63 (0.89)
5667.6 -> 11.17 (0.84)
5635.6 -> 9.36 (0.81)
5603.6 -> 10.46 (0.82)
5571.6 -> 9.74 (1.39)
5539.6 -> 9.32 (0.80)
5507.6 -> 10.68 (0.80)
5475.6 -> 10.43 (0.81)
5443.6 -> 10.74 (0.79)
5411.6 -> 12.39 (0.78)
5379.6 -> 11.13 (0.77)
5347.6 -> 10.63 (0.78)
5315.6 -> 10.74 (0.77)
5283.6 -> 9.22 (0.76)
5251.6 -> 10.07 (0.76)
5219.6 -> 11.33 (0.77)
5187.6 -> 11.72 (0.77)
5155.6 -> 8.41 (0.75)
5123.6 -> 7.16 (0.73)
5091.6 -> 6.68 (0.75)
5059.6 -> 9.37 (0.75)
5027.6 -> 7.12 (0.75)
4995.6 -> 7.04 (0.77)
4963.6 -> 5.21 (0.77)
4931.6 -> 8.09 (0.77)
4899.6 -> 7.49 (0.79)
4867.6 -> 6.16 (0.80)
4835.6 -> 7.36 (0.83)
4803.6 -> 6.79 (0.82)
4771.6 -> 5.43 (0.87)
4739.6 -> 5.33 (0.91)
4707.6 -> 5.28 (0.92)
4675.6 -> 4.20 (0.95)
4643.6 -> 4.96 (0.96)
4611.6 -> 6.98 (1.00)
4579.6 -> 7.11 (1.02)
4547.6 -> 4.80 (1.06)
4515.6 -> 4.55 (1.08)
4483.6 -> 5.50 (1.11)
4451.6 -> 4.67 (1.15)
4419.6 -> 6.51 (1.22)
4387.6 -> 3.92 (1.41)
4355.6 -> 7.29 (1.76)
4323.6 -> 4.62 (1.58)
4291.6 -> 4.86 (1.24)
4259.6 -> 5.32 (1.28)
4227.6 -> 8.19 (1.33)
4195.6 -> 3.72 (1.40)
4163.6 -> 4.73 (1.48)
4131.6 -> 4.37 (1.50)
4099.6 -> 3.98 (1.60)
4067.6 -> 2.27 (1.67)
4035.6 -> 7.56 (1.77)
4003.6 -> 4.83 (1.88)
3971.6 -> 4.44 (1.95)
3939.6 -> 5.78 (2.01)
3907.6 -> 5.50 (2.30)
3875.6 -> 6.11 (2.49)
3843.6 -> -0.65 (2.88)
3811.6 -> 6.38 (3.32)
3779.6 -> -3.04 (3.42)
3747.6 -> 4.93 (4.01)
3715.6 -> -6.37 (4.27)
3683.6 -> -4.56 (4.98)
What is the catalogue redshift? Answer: 0.29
